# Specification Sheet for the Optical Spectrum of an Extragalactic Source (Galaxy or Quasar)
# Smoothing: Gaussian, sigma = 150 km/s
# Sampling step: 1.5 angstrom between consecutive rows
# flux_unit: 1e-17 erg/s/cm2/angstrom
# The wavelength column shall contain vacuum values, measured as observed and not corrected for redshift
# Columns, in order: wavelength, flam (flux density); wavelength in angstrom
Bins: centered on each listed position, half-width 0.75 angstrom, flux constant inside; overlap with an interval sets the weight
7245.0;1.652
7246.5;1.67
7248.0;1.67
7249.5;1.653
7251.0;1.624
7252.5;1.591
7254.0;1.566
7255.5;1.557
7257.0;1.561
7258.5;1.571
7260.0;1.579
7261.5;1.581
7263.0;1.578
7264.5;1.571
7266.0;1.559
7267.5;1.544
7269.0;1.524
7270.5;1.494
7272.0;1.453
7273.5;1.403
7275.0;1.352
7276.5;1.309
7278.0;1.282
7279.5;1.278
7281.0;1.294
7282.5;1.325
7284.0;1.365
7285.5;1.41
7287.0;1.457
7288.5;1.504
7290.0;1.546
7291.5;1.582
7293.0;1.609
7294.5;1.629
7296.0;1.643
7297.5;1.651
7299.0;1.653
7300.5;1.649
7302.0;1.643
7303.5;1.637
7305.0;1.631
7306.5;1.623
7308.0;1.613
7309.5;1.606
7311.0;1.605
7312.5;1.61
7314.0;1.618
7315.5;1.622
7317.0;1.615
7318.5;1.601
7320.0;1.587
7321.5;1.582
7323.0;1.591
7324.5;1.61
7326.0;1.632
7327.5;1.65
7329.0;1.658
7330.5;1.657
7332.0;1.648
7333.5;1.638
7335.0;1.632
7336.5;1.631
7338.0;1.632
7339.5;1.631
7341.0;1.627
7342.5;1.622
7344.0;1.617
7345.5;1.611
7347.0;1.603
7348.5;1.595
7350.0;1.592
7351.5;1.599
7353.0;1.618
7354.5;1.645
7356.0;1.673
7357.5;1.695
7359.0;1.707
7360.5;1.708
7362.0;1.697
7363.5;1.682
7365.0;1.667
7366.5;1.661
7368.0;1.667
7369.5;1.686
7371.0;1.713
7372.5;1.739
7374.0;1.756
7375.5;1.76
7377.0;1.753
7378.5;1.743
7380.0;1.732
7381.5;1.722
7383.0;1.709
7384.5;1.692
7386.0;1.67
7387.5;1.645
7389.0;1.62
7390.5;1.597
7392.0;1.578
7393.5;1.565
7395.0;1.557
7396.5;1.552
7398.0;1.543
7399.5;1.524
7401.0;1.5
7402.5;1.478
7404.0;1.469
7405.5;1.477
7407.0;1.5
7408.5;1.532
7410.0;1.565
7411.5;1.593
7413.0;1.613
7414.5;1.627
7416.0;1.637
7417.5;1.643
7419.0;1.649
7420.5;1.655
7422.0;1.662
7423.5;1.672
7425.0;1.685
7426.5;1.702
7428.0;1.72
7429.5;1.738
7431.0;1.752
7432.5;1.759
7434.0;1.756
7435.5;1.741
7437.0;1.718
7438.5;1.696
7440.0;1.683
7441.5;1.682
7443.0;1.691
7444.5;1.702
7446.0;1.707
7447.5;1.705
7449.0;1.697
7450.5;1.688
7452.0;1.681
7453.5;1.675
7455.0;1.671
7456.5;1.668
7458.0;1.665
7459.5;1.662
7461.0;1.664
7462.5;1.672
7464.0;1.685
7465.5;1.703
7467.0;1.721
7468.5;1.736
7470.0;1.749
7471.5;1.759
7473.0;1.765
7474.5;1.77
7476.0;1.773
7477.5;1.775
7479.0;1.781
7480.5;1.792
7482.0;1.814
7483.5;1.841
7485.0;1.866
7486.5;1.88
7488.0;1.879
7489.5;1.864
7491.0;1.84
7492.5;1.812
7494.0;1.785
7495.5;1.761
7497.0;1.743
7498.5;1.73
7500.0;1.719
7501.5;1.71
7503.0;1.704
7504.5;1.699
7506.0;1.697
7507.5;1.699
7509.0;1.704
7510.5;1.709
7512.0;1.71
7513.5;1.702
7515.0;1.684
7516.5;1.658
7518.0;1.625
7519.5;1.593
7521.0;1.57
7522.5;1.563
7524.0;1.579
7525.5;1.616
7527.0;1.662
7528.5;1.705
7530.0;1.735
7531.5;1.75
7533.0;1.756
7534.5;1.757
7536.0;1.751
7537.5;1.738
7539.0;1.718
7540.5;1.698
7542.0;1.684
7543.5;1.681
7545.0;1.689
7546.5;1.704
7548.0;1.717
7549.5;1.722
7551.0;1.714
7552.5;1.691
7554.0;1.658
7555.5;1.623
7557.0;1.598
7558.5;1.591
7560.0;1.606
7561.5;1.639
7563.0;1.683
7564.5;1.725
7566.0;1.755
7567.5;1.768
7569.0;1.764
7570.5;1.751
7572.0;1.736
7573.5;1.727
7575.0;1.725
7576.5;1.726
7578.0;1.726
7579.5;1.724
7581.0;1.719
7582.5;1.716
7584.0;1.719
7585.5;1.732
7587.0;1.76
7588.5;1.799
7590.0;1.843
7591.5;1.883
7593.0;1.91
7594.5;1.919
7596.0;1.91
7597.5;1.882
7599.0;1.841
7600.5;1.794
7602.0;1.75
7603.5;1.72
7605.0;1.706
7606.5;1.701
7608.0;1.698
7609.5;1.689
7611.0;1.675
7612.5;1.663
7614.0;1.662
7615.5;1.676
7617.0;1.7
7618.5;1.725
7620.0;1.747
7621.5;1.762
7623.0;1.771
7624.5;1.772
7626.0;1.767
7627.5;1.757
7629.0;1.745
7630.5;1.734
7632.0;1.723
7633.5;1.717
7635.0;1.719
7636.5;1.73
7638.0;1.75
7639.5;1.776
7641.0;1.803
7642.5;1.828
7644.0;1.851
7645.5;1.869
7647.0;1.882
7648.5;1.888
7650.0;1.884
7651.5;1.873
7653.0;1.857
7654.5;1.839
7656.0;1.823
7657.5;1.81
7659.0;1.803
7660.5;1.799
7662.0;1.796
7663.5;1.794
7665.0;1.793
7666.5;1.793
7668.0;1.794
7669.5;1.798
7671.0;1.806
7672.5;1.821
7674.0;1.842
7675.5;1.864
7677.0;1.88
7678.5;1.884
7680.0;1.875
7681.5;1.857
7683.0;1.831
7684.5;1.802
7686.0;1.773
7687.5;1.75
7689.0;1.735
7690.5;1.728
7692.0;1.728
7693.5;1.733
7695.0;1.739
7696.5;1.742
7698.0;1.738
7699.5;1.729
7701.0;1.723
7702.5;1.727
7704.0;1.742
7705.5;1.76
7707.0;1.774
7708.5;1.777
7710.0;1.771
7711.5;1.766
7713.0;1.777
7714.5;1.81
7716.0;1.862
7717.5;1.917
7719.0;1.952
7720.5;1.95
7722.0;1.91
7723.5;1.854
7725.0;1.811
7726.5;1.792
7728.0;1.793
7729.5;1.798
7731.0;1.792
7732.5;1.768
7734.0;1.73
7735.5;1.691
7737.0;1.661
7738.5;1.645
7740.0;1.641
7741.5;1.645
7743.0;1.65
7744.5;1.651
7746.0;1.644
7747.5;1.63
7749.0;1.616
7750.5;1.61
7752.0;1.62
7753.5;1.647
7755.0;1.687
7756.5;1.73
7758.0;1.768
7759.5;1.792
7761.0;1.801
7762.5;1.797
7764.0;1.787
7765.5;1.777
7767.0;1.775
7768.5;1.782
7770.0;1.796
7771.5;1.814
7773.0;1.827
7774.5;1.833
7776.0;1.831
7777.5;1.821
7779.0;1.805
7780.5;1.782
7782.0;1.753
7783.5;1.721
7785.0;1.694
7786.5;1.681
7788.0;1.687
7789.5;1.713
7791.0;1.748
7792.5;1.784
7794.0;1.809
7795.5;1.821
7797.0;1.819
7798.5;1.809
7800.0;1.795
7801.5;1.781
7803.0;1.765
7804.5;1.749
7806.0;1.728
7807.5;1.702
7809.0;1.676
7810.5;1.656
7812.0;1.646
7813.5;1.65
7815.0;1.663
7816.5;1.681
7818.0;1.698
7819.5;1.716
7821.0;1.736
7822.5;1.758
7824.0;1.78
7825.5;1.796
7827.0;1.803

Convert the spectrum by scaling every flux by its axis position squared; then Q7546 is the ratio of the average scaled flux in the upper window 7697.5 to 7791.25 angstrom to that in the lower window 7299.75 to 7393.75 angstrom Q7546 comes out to 1.2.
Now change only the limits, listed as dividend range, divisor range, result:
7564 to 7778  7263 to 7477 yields 1.18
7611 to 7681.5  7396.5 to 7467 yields 1.15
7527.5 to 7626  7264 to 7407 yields 1.16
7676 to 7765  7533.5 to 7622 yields 1.06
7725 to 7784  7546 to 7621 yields 1.05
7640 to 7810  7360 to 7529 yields 1.13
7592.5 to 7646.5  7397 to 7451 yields 1.13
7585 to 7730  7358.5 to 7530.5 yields 1.12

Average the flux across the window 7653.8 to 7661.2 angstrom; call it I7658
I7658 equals 1.81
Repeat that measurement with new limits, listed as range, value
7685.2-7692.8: 1.74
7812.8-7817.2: 1.66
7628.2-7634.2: 1.73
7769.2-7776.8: 1.82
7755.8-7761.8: 1.77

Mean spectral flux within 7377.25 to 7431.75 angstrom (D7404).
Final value 1.62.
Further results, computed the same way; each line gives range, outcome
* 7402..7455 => 1.66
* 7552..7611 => 1.74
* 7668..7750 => 1.77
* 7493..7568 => 1.69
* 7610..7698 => 1.78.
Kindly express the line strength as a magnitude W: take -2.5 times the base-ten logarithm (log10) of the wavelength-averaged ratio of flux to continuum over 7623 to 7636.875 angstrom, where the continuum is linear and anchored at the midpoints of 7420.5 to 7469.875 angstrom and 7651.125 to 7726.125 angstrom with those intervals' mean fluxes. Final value 0.02 mag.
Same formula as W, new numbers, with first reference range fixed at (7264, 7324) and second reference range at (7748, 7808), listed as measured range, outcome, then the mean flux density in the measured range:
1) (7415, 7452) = -0.07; 1.7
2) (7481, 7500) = -0.12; 1.81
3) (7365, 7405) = -0.04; 1.64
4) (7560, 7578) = -0.04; 1.72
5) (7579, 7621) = -0.05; 1.76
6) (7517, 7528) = 0.02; 1.6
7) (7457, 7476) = -0.07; 1.71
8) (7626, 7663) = -0.07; 1.8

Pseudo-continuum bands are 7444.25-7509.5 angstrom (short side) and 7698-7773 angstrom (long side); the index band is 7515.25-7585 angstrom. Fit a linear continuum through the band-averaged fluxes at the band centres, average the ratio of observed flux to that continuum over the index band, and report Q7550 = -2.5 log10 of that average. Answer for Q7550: 0.03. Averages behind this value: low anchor 1.74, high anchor 1.75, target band 1.69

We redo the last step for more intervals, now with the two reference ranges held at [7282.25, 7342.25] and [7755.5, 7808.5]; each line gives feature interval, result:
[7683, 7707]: 0.00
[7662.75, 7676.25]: -0.05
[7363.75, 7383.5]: -0.06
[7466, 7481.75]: -0.07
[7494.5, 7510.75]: -0.03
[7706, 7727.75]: -0.05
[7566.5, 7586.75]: -0.02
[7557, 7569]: 0.01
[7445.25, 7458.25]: -0.02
